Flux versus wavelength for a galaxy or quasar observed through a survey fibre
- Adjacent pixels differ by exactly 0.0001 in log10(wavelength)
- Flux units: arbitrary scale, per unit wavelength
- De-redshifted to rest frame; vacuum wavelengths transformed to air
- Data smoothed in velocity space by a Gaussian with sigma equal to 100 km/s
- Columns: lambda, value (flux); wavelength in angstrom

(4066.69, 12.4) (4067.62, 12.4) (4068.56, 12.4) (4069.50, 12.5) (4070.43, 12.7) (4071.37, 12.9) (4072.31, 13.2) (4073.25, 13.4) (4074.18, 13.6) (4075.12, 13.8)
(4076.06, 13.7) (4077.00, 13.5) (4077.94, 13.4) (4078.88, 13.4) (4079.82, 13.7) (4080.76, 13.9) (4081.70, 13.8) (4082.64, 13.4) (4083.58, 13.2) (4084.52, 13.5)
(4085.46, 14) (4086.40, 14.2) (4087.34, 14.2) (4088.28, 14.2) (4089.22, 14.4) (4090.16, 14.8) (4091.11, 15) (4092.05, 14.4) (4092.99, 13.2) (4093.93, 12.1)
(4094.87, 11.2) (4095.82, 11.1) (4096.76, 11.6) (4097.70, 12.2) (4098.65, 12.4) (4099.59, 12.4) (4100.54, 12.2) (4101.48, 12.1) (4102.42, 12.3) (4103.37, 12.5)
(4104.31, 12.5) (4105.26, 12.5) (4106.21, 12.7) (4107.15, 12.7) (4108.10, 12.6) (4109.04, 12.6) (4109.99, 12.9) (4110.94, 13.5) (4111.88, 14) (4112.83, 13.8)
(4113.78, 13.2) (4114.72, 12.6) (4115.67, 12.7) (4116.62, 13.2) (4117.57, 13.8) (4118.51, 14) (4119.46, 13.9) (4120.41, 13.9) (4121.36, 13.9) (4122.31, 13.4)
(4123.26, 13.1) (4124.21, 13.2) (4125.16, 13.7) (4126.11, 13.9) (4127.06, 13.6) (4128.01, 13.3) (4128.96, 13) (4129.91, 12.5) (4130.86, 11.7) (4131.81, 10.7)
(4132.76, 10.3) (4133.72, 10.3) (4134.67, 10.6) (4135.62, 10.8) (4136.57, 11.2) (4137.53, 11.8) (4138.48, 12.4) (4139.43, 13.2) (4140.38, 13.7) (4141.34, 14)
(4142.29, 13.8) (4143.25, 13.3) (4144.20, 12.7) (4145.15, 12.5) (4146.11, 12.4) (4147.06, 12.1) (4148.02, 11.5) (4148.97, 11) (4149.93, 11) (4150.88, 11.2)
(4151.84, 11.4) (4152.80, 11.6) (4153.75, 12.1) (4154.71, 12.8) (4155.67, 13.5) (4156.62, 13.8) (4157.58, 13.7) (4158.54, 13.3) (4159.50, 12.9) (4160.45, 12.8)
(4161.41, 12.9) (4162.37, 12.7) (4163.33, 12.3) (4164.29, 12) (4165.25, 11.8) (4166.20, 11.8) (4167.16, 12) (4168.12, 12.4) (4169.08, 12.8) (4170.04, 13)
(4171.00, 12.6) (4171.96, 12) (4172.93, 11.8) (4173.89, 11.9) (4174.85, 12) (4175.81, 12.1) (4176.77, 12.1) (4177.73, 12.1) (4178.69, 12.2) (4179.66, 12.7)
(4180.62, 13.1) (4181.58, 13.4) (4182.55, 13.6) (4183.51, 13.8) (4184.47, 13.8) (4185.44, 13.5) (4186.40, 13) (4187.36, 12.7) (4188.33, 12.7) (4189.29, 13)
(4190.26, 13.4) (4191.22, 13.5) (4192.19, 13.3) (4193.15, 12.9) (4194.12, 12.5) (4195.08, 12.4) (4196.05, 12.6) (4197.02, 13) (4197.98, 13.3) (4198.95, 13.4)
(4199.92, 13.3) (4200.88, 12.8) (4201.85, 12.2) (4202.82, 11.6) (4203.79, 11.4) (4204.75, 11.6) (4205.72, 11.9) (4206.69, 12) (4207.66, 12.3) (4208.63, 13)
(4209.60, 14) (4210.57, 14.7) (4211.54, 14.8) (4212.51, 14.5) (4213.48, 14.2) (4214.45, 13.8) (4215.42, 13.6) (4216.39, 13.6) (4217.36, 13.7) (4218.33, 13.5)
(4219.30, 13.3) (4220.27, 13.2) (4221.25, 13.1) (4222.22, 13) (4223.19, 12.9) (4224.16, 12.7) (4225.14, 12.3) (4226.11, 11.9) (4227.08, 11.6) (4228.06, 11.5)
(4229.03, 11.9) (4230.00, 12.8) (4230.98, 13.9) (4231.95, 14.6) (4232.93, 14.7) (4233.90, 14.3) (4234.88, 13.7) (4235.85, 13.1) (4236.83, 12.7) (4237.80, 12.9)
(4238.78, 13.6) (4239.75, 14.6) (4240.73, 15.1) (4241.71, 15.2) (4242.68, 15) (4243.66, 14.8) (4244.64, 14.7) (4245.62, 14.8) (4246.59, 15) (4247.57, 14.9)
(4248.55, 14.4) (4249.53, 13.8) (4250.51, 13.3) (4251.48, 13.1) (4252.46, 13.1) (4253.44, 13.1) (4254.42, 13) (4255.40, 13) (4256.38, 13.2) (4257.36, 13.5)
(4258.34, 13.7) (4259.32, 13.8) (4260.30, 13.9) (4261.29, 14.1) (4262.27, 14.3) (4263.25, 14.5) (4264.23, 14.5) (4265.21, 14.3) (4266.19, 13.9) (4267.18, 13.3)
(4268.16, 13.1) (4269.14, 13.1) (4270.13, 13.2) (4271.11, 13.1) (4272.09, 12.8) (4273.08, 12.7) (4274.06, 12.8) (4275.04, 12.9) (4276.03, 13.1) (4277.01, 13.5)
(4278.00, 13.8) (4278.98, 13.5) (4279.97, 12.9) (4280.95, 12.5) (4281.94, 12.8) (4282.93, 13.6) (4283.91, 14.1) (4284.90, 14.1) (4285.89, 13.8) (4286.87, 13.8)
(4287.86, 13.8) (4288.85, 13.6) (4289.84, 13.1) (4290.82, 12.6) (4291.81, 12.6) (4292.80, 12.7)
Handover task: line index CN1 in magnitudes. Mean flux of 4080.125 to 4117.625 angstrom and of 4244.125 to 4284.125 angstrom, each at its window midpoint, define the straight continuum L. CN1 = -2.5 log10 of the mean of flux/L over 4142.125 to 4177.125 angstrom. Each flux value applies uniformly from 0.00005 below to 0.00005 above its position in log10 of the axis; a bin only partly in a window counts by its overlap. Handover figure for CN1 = 0.08 mag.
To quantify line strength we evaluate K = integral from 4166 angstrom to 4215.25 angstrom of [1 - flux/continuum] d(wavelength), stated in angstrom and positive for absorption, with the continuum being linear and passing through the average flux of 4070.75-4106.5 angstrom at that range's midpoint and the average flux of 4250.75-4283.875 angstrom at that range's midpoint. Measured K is 1.7 angstrom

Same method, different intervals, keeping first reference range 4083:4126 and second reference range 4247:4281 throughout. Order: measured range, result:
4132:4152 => 1.94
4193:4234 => 1.12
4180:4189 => 0.03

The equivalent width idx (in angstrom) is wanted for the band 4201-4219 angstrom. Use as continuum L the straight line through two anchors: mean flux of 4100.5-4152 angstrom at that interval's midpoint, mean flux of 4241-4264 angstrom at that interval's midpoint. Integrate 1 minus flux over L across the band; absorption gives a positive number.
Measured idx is 0.56 angstrom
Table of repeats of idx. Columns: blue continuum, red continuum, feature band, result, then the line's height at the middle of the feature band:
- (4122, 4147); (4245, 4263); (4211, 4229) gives 0.4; 13.4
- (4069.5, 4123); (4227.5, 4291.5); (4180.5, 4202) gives 0.5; 13.4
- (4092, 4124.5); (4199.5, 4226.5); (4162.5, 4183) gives 0.9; 13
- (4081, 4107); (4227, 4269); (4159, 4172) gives 0.9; 13.4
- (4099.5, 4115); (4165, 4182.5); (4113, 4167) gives 0.0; 12.6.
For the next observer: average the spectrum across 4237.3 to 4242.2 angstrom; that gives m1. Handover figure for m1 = 14.3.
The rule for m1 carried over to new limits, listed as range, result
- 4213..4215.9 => 13.9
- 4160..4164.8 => 12.5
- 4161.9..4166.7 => 12.1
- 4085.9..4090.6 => 14.4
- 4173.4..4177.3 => 12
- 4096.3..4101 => 12.1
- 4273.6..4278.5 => 13.2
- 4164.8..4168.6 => 12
